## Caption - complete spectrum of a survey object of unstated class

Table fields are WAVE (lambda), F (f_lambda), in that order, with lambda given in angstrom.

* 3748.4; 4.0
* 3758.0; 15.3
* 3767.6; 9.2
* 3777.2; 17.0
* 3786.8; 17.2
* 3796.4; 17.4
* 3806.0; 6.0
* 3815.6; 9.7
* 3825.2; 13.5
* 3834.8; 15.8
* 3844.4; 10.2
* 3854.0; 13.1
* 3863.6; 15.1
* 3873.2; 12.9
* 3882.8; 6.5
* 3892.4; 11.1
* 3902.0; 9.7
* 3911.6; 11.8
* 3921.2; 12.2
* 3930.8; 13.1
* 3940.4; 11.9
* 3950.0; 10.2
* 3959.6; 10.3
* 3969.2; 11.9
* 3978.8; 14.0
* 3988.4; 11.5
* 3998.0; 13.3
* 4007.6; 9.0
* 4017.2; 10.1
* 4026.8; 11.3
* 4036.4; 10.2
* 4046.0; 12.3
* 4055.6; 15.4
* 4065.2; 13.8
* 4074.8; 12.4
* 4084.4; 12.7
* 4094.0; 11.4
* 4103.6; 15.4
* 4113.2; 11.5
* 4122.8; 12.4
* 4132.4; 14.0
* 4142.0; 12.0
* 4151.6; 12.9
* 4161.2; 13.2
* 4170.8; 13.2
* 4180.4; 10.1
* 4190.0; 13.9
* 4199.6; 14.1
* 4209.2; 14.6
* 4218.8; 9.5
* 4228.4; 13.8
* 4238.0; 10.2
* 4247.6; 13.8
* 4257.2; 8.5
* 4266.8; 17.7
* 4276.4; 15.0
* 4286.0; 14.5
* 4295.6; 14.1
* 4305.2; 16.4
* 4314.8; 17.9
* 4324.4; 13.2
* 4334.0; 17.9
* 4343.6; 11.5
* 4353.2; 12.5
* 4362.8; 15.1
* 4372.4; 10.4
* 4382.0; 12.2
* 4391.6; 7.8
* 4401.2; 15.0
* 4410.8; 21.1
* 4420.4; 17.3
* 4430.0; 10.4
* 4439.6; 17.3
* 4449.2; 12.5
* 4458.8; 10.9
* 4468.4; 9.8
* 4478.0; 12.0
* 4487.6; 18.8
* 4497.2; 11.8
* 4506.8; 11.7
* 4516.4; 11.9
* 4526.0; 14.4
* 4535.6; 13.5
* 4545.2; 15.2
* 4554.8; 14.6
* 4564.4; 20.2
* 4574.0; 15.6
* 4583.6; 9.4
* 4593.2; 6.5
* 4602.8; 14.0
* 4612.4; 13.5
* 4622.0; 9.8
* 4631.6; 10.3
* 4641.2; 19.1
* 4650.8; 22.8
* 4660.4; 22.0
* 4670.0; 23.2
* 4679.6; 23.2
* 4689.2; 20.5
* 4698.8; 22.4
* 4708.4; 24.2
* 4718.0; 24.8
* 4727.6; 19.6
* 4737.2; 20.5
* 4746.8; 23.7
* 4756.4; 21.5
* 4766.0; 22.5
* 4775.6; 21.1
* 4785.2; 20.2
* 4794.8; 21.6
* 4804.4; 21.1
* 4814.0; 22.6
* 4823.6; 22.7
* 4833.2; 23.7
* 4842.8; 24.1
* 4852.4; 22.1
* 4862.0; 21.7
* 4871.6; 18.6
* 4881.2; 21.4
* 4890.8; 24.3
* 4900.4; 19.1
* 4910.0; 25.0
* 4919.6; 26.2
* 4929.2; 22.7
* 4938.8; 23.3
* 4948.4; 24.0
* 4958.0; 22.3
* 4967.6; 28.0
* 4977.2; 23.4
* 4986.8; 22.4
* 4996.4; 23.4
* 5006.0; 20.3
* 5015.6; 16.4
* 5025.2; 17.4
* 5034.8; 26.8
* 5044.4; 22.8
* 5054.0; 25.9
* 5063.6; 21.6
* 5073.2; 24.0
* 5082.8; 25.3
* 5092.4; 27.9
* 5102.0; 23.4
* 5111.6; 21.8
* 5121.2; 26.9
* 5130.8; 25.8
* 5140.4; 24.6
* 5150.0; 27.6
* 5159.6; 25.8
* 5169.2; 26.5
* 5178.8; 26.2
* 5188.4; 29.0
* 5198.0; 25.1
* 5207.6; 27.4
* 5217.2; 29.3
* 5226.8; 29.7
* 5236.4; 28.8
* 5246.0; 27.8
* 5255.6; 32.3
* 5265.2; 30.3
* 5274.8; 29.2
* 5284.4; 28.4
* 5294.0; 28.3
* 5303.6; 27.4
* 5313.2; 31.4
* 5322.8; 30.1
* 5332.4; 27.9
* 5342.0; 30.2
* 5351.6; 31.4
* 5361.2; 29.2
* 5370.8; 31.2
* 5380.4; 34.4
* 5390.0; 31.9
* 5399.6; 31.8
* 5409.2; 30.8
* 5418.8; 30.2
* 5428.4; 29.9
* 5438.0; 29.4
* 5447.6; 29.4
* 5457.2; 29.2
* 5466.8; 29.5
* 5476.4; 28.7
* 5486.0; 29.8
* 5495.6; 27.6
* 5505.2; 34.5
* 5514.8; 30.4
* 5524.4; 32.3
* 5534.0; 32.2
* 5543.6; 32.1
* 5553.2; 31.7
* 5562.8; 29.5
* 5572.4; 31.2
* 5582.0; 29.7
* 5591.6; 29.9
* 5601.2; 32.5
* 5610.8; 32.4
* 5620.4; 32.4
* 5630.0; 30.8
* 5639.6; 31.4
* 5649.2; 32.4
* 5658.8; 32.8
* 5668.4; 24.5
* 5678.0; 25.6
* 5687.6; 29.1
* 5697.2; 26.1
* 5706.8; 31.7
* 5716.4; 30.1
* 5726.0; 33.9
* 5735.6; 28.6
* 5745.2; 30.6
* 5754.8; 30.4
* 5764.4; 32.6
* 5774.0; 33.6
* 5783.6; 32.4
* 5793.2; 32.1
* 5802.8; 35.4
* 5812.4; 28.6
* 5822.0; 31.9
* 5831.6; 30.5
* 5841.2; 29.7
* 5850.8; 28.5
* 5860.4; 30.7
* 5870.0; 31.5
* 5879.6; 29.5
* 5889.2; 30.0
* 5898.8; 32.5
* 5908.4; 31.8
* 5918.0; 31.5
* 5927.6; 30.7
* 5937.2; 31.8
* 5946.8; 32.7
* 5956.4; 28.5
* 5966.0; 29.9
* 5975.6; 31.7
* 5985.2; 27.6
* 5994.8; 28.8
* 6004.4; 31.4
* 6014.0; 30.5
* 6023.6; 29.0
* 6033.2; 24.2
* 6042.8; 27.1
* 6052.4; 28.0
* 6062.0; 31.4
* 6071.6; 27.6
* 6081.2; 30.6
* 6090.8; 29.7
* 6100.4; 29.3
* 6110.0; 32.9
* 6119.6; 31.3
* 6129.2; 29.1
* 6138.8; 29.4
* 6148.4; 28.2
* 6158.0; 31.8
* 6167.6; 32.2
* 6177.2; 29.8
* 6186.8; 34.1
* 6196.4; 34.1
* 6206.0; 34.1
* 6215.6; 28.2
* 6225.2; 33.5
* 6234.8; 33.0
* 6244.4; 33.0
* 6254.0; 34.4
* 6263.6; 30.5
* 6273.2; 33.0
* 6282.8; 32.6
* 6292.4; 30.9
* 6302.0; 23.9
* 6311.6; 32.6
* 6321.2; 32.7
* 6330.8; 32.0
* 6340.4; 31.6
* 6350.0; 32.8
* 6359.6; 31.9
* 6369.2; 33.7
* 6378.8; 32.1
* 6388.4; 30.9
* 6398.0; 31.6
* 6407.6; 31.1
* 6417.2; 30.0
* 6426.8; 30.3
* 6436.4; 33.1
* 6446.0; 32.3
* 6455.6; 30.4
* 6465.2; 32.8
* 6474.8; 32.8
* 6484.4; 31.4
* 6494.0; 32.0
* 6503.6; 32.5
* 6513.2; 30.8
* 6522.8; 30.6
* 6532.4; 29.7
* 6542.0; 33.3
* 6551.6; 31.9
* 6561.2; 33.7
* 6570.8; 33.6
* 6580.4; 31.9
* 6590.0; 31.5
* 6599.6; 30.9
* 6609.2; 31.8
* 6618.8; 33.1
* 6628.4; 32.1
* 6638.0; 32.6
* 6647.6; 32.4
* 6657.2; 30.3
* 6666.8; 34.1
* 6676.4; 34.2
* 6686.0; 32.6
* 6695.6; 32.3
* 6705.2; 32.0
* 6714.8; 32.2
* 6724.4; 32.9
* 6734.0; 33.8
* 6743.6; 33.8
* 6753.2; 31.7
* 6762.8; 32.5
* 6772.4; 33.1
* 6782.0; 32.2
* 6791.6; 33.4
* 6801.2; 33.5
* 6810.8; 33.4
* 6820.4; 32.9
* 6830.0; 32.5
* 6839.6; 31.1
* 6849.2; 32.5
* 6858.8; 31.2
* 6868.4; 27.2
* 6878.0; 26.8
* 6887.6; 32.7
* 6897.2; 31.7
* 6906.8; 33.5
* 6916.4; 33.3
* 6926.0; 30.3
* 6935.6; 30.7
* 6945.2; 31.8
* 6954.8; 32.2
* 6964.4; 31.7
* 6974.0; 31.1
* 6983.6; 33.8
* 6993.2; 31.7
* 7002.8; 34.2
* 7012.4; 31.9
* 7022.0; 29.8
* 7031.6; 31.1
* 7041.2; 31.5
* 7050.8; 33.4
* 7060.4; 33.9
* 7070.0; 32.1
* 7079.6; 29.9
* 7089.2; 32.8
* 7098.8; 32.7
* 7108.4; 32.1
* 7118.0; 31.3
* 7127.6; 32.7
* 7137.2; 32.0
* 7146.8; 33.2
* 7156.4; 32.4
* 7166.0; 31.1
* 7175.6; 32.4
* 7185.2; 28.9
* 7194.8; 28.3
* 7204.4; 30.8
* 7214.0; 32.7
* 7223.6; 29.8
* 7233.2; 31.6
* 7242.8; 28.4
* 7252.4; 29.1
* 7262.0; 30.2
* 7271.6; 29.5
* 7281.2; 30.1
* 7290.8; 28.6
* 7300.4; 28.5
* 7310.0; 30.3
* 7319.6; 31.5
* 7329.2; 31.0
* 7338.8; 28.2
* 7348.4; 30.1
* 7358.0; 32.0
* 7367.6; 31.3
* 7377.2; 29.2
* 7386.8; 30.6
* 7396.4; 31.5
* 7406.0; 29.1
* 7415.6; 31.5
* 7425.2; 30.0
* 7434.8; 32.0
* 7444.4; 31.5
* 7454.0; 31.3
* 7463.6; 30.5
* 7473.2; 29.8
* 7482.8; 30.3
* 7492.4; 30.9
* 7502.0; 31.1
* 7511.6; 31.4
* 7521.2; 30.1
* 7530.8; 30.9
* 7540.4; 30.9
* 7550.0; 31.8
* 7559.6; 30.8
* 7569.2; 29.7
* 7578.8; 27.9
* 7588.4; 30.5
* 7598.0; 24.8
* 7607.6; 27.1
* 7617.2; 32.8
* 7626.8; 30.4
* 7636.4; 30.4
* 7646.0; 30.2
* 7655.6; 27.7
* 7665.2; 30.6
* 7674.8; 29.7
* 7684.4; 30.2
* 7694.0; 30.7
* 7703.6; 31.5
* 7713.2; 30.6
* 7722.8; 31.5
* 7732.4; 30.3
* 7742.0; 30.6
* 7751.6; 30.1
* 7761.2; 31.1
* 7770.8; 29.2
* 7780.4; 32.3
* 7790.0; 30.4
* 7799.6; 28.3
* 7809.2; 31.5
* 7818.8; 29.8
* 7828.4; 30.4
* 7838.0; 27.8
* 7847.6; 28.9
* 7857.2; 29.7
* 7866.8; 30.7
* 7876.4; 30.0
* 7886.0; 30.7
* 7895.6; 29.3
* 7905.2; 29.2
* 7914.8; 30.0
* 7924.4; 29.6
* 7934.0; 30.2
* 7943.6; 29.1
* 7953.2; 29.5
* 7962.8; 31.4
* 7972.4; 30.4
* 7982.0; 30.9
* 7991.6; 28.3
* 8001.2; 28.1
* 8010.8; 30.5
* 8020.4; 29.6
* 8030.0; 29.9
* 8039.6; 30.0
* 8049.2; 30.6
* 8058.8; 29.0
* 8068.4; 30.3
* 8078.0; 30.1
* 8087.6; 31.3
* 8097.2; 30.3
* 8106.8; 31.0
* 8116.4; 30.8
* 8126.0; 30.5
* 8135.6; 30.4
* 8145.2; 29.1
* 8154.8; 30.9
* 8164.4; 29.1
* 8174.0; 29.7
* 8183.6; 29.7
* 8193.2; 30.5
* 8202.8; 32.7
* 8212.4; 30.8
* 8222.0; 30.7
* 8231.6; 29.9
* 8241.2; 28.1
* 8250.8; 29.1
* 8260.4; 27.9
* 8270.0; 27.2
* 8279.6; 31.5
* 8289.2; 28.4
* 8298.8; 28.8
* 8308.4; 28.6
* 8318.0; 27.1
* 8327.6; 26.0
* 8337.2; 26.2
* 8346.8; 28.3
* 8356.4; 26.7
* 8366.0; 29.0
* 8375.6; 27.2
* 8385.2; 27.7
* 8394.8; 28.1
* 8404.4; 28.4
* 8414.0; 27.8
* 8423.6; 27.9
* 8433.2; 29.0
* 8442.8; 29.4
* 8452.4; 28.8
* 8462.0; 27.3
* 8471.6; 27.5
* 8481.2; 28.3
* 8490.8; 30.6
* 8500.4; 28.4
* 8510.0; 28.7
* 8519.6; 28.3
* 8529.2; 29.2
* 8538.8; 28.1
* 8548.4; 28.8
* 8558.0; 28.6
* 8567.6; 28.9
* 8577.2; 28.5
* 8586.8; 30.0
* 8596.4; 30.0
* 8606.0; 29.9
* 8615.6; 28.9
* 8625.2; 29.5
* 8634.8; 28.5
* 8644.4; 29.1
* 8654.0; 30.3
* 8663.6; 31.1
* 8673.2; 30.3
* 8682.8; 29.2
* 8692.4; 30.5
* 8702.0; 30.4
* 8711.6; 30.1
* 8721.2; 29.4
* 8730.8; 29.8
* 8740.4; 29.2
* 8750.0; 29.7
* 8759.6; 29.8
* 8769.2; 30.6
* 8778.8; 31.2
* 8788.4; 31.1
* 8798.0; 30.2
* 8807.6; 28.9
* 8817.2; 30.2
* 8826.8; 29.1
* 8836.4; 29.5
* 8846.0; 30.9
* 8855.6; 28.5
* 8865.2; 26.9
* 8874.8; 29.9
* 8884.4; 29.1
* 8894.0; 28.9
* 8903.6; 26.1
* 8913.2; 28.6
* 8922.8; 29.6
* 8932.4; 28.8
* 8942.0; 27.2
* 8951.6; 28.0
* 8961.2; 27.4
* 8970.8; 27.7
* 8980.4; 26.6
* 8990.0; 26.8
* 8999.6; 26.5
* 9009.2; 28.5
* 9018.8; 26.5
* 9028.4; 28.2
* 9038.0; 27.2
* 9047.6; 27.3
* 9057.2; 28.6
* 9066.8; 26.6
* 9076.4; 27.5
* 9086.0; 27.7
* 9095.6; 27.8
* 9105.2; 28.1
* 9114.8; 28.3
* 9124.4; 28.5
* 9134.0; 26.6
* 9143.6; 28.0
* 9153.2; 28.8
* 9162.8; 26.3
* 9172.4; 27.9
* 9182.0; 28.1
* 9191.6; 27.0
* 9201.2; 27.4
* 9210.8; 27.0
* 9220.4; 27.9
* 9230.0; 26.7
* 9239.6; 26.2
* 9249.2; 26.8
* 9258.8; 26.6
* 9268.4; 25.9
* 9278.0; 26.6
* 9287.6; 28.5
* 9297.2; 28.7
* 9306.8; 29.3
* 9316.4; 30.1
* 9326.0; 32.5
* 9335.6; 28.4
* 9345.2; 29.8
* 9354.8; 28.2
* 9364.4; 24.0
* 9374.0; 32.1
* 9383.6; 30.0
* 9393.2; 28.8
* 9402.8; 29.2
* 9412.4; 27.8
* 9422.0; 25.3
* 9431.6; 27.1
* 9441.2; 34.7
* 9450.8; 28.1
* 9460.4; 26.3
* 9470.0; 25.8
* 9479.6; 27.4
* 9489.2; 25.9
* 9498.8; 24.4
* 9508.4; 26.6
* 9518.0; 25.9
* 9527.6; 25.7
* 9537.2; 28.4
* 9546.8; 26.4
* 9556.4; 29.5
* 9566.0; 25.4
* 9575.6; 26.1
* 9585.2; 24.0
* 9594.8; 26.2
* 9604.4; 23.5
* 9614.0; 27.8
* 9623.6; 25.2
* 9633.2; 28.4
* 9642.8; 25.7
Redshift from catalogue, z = 0.17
